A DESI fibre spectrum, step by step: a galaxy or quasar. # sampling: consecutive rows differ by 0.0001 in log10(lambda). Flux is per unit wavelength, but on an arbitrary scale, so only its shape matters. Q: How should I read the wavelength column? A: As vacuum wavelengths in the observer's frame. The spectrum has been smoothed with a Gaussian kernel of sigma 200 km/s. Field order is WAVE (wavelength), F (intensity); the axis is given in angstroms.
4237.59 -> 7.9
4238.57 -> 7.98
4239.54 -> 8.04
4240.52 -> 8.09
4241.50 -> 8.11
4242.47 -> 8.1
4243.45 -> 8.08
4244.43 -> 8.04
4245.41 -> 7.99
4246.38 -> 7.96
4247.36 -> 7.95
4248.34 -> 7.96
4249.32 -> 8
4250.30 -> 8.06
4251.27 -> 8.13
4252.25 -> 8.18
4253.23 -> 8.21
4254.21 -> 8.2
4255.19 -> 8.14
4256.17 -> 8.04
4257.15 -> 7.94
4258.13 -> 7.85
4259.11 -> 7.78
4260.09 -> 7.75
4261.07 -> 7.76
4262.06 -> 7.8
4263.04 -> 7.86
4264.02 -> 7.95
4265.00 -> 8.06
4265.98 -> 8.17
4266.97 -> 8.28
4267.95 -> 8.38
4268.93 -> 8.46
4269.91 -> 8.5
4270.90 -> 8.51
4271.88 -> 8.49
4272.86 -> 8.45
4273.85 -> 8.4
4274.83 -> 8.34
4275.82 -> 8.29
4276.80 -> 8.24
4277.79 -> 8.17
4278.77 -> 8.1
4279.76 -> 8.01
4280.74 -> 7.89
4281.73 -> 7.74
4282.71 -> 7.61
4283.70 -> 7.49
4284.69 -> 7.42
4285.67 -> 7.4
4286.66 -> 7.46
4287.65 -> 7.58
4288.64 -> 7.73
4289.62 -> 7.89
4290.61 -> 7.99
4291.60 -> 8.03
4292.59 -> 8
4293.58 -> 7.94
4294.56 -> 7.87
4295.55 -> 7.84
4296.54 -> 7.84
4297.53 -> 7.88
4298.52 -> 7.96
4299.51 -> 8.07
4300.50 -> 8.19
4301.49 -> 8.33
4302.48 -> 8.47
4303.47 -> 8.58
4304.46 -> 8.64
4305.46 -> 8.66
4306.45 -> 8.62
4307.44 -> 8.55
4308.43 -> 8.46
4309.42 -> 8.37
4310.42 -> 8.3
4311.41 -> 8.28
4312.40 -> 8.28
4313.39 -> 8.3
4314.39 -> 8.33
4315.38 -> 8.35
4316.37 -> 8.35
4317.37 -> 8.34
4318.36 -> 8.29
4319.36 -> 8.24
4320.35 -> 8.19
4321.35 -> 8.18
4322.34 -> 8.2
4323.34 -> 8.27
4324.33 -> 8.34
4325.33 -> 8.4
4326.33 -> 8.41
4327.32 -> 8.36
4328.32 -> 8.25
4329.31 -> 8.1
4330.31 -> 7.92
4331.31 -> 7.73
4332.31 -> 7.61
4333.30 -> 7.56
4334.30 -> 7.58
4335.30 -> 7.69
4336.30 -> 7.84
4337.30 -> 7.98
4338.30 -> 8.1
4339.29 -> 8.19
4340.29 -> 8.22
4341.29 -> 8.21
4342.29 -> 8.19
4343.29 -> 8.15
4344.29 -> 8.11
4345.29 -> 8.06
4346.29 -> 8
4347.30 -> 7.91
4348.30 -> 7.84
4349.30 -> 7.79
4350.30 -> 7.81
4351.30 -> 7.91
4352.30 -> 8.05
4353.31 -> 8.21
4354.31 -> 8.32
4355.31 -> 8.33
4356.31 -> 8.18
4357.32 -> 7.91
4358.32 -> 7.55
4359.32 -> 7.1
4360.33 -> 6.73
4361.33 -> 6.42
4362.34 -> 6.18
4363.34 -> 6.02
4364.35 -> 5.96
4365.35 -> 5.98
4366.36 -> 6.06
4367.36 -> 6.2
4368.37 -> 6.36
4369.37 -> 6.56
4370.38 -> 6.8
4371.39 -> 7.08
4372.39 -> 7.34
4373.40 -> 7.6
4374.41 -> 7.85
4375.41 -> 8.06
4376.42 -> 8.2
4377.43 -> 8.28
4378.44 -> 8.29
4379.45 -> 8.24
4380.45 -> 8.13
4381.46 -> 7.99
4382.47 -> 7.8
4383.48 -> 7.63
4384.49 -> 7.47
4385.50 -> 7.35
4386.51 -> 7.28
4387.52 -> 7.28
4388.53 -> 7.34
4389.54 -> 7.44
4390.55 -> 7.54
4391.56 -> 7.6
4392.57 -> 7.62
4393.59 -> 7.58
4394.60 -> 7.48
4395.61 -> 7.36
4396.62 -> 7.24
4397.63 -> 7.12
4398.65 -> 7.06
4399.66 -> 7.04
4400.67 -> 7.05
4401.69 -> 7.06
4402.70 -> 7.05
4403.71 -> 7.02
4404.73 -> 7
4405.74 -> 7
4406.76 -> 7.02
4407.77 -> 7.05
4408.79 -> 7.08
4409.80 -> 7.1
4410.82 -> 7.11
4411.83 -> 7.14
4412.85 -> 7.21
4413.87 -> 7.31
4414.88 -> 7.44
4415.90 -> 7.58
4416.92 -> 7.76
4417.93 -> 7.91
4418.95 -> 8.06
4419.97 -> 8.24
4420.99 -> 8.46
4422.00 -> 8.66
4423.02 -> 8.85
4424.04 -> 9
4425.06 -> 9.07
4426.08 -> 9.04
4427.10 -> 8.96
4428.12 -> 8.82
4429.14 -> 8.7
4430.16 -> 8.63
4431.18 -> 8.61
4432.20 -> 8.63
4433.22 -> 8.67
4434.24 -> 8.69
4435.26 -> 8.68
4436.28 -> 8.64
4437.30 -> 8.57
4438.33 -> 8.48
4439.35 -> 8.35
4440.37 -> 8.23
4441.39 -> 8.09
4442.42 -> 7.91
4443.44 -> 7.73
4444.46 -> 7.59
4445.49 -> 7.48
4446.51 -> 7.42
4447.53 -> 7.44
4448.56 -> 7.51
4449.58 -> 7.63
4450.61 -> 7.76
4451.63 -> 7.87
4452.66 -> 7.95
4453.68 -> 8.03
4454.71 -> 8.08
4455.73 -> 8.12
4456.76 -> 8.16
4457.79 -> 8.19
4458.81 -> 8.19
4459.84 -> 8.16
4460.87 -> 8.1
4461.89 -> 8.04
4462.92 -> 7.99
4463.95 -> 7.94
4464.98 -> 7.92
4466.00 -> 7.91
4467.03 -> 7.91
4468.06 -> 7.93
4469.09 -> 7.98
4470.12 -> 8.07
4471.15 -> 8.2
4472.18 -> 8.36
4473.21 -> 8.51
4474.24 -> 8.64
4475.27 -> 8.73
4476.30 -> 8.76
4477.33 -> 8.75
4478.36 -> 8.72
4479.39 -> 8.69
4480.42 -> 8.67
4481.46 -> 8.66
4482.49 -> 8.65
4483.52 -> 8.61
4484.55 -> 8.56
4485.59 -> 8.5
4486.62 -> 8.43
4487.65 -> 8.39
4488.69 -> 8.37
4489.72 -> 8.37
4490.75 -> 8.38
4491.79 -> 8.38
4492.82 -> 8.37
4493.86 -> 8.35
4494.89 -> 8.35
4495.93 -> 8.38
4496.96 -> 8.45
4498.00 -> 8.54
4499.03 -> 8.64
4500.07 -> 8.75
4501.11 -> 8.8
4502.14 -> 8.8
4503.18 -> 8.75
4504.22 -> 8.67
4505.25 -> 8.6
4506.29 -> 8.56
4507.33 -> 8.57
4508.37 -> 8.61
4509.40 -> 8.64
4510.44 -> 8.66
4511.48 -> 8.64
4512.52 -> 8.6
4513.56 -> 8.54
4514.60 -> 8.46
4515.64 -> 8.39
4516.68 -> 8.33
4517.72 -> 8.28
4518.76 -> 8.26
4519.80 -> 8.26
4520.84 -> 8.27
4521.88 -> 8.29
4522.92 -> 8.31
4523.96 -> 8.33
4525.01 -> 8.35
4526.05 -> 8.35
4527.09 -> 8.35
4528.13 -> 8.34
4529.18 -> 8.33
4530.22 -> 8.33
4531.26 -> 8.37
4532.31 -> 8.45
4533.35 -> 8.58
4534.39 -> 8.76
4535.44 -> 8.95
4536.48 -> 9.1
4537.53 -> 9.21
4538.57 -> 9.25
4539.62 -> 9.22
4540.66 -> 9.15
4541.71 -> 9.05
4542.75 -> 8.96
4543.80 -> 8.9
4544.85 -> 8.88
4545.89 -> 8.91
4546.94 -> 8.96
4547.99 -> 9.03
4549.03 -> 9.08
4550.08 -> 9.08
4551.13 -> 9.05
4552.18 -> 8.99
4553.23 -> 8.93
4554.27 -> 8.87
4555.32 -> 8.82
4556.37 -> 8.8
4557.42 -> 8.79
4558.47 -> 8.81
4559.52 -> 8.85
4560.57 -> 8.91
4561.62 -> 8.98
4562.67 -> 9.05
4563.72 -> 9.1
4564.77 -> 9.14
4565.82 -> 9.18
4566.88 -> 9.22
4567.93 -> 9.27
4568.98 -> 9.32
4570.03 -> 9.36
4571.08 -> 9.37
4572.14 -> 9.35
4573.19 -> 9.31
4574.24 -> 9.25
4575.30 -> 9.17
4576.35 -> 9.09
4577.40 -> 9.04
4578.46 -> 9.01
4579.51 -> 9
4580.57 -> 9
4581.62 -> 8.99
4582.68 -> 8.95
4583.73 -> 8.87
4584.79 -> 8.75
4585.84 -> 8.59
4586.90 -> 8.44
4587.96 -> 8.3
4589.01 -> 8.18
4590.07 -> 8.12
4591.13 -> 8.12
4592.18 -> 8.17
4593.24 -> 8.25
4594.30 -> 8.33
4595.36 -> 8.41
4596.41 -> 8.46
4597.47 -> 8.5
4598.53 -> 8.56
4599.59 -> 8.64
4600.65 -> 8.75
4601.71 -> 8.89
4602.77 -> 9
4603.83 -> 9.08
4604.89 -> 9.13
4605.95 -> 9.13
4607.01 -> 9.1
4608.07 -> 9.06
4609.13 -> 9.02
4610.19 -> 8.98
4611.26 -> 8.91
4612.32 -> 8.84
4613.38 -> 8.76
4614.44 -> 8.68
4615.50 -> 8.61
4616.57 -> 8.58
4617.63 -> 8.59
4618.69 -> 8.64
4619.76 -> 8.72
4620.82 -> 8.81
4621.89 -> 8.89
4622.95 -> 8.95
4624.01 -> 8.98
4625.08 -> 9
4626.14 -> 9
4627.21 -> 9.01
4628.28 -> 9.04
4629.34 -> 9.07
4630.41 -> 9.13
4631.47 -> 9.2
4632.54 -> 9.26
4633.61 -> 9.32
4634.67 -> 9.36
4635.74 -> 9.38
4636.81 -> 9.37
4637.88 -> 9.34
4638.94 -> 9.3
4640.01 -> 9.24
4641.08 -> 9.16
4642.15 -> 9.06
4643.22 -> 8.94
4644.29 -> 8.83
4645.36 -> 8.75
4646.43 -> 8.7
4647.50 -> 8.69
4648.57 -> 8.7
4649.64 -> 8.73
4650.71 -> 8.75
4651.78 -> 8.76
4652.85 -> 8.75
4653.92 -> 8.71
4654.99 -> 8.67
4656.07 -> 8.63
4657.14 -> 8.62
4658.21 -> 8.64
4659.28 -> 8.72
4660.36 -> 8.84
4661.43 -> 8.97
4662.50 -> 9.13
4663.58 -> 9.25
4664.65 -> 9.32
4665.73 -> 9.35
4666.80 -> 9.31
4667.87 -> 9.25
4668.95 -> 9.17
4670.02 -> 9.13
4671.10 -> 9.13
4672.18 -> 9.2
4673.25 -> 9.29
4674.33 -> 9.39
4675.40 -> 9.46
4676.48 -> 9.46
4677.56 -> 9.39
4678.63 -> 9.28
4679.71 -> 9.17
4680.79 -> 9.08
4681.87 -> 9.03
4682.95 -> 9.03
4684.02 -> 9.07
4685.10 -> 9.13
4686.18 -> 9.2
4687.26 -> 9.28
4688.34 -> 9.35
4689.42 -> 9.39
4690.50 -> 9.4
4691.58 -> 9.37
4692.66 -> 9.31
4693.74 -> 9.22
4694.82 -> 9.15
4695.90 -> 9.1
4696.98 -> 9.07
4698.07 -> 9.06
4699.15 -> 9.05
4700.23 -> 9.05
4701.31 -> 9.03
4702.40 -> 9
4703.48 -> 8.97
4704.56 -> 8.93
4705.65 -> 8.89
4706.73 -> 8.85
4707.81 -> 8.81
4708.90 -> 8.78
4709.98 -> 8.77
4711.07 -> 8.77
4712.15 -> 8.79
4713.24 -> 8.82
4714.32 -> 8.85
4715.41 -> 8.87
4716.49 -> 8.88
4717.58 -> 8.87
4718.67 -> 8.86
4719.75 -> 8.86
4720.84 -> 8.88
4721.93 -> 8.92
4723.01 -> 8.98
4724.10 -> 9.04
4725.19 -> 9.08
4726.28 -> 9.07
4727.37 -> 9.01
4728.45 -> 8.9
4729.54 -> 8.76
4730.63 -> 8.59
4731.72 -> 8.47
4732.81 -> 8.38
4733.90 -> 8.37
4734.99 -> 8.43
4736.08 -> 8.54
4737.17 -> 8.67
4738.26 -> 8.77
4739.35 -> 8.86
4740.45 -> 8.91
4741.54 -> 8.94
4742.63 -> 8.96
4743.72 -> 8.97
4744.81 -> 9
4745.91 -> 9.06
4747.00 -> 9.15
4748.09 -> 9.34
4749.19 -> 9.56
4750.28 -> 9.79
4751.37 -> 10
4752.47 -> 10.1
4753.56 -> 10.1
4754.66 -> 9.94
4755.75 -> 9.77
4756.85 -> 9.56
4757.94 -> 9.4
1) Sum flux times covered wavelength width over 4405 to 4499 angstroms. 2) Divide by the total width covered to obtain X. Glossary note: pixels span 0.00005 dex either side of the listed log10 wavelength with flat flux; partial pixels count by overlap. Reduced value 8.17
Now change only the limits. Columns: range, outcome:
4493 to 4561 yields 8.67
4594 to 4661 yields 8.89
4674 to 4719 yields 9.08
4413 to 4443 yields 8.4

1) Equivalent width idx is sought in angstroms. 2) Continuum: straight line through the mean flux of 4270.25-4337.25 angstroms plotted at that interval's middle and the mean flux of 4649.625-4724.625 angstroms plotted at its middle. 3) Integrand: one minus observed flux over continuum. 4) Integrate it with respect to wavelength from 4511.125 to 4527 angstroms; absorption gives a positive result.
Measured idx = 0.47 angstroms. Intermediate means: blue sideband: 8.11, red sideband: 9.03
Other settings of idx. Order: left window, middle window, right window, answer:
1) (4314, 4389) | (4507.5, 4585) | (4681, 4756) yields -3.7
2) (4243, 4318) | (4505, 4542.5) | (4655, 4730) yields 0.4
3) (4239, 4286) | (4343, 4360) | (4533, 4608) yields 0.7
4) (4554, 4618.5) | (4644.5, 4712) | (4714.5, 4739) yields -1.8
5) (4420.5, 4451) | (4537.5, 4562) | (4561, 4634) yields -0.7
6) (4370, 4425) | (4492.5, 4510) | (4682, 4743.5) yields -1.2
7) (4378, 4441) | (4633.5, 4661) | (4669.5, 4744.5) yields -0.5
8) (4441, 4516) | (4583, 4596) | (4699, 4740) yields 0.2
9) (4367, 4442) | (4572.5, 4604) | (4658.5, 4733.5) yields -0.5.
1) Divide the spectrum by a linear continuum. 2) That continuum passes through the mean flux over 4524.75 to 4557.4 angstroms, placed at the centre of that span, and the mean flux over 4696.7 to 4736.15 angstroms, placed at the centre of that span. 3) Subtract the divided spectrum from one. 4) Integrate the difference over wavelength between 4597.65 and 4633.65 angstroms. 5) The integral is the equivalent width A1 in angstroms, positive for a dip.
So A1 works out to -0.3 angstroms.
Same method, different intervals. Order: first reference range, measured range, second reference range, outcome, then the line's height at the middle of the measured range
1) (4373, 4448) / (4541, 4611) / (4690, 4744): -4.02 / 8.41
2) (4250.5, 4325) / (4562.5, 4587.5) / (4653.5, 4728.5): -0.83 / 8.78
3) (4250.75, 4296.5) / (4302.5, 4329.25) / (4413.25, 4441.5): -0.79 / 8.12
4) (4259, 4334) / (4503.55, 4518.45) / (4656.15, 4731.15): 0.14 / 8.62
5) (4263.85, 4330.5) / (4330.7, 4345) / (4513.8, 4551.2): 0.54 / 8.25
